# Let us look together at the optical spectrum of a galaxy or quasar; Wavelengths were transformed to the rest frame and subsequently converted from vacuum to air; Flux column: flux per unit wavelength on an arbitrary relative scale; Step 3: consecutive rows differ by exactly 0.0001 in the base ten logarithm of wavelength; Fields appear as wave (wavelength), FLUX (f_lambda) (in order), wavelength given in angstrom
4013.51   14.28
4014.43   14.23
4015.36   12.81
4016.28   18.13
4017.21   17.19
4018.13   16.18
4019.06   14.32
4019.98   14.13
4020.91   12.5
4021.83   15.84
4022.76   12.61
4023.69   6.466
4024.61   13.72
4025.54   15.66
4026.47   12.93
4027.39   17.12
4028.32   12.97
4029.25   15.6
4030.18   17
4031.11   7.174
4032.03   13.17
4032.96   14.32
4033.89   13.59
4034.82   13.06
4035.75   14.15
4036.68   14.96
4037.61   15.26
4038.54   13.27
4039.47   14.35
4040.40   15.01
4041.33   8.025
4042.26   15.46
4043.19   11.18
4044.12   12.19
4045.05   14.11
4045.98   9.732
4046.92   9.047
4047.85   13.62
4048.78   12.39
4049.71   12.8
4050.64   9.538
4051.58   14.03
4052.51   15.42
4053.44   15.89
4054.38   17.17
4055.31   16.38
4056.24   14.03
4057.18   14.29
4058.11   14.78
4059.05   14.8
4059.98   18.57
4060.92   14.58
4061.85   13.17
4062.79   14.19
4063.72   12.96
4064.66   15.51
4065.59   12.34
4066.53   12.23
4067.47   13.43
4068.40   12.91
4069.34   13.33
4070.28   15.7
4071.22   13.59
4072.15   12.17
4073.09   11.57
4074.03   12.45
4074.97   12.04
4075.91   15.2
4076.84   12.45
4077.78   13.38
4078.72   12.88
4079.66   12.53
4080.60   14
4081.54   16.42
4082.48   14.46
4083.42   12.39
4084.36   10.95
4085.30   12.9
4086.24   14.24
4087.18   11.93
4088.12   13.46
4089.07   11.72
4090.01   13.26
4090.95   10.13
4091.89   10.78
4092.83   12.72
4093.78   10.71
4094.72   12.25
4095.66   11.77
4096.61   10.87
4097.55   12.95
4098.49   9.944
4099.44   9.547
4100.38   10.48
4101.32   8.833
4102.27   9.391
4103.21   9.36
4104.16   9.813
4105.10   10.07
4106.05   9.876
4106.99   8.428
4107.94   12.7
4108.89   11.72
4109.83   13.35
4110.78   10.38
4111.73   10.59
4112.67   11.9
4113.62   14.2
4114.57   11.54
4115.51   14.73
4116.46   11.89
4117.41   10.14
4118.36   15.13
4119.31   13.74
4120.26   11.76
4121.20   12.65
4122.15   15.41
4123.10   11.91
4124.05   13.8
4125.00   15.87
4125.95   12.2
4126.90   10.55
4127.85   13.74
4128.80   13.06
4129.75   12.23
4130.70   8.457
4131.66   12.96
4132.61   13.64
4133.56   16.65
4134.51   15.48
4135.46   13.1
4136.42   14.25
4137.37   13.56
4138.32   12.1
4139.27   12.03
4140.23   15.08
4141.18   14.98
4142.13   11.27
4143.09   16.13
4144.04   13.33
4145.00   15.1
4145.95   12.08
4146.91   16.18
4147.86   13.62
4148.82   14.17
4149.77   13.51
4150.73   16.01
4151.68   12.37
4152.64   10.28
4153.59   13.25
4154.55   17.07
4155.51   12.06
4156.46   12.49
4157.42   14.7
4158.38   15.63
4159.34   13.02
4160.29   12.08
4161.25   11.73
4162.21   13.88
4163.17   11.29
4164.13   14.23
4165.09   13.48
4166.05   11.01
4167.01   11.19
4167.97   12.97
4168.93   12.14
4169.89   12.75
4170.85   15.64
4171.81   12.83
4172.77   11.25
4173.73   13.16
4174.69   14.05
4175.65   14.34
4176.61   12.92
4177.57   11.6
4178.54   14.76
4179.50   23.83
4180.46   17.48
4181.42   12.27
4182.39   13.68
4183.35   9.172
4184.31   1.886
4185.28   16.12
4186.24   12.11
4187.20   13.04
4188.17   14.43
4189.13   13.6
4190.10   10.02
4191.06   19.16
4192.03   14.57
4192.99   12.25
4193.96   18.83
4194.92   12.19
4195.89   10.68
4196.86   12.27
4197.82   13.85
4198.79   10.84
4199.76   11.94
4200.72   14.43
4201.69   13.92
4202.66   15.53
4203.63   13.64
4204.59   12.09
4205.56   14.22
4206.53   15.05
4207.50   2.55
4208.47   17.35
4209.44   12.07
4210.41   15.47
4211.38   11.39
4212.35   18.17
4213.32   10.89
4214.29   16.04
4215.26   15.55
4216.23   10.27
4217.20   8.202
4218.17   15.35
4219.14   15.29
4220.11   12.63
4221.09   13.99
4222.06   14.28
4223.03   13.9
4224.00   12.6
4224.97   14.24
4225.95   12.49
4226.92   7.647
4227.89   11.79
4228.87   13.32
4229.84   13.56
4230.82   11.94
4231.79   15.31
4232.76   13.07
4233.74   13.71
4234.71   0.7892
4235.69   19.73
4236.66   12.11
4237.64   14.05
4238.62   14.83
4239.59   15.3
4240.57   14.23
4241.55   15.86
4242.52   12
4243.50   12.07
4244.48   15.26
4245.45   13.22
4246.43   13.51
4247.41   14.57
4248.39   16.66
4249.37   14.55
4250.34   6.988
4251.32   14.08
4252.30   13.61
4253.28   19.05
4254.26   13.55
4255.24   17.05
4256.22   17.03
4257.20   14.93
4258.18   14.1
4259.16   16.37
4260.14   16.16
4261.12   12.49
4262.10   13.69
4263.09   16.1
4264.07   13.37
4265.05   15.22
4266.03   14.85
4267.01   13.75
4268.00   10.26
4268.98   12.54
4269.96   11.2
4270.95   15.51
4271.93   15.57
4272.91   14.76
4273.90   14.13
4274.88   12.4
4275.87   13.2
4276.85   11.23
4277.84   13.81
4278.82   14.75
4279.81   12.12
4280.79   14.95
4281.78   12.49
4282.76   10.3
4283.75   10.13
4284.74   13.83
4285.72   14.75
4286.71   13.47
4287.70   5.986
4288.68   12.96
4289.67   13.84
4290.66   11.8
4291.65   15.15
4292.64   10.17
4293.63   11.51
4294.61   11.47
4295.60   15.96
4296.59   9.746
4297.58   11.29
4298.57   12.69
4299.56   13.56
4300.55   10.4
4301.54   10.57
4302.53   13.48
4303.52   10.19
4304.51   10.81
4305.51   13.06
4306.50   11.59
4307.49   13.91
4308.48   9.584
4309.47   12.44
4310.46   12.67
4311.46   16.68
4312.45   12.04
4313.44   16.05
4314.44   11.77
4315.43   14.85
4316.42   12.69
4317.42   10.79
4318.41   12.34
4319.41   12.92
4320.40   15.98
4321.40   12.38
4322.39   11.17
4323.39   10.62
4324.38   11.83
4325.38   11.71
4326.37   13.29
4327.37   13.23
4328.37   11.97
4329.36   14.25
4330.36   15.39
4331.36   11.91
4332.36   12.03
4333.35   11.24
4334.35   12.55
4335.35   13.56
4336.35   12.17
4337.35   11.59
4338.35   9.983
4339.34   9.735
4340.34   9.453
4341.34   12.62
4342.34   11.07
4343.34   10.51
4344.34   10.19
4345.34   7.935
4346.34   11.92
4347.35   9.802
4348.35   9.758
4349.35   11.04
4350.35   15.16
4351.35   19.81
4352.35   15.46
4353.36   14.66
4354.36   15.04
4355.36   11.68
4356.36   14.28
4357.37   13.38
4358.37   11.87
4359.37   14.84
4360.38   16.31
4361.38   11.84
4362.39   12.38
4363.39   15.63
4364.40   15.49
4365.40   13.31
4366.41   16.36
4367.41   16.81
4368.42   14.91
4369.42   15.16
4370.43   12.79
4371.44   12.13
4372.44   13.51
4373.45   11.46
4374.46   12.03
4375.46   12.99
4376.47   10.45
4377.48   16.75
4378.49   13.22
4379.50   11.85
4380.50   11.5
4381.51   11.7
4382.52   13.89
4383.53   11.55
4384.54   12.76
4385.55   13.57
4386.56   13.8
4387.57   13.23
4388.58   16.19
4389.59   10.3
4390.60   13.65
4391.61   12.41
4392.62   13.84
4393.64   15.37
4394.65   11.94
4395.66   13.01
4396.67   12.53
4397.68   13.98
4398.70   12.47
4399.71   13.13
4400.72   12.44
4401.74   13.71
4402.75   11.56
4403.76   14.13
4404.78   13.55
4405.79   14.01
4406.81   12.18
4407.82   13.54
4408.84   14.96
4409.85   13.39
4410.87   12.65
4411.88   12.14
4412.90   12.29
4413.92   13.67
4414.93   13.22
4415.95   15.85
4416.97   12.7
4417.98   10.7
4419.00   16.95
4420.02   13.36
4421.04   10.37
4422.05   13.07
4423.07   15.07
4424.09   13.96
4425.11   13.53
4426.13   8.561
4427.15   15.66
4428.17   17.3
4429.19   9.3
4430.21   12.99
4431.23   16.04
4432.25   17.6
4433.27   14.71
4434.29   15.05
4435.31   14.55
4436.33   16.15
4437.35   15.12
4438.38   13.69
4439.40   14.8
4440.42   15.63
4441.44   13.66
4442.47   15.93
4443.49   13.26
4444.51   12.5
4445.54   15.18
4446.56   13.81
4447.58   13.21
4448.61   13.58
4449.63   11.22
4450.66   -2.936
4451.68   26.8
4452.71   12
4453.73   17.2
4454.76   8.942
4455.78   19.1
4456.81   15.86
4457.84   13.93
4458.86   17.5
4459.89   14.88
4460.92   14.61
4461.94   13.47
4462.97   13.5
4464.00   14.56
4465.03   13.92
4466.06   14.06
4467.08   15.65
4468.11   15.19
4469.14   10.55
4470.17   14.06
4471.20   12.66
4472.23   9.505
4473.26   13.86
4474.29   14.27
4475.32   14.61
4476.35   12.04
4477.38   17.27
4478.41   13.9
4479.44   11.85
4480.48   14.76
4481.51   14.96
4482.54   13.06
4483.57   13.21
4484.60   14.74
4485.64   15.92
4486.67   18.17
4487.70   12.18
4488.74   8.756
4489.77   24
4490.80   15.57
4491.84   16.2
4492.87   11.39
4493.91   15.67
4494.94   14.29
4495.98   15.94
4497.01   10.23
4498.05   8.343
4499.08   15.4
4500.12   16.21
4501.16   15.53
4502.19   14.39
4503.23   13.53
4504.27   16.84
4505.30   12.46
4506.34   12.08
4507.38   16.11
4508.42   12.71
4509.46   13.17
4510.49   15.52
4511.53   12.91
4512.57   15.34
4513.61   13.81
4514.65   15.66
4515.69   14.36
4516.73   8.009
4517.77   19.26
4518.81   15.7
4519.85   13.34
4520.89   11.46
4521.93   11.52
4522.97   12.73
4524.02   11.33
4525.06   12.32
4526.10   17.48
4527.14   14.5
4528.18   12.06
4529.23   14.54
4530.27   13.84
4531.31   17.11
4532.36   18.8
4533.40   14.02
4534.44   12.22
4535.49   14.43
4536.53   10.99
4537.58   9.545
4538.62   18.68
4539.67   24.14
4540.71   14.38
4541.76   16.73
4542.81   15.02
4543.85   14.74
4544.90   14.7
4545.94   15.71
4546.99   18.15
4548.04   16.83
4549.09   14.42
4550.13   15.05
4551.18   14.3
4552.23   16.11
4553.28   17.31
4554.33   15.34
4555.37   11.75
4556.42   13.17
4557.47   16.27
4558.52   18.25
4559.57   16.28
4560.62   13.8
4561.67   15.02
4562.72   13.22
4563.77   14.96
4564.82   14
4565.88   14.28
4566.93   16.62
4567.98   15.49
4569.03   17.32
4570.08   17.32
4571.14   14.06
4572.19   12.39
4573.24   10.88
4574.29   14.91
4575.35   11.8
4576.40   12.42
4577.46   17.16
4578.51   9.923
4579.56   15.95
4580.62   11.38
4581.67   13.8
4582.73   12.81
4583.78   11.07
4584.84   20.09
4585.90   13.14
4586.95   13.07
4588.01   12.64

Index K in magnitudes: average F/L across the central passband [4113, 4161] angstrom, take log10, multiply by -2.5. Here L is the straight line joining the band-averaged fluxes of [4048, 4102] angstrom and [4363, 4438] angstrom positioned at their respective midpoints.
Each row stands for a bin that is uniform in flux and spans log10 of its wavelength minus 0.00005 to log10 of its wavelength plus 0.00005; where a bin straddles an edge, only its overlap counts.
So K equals -0.02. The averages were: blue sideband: 13.1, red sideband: 13.5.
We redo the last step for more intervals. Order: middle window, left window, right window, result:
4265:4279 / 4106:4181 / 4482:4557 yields 0.019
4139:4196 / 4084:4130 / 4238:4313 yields -0.092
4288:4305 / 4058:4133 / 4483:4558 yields 0.123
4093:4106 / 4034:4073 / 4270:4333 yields 0.270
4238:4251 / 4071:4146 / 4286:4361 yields -0.111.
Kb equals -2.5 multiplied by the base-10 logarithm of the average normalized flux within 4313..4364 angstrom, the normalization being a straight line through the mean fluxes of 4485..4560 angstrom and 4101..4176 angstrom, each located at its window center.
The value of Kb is 0.094 mag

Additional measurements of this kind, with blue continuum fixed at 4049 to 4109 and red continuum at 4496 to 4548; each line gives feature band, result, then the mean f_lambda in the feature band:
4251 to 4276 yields -0.080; 14.4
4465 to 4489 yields 0.034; 13.8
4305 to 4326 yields 0.073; 12.7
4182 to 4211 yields 0.022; 12.9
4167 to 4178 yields 0.007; 13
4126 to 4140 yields -0.006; 13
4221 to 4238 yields 0.052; 12.7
